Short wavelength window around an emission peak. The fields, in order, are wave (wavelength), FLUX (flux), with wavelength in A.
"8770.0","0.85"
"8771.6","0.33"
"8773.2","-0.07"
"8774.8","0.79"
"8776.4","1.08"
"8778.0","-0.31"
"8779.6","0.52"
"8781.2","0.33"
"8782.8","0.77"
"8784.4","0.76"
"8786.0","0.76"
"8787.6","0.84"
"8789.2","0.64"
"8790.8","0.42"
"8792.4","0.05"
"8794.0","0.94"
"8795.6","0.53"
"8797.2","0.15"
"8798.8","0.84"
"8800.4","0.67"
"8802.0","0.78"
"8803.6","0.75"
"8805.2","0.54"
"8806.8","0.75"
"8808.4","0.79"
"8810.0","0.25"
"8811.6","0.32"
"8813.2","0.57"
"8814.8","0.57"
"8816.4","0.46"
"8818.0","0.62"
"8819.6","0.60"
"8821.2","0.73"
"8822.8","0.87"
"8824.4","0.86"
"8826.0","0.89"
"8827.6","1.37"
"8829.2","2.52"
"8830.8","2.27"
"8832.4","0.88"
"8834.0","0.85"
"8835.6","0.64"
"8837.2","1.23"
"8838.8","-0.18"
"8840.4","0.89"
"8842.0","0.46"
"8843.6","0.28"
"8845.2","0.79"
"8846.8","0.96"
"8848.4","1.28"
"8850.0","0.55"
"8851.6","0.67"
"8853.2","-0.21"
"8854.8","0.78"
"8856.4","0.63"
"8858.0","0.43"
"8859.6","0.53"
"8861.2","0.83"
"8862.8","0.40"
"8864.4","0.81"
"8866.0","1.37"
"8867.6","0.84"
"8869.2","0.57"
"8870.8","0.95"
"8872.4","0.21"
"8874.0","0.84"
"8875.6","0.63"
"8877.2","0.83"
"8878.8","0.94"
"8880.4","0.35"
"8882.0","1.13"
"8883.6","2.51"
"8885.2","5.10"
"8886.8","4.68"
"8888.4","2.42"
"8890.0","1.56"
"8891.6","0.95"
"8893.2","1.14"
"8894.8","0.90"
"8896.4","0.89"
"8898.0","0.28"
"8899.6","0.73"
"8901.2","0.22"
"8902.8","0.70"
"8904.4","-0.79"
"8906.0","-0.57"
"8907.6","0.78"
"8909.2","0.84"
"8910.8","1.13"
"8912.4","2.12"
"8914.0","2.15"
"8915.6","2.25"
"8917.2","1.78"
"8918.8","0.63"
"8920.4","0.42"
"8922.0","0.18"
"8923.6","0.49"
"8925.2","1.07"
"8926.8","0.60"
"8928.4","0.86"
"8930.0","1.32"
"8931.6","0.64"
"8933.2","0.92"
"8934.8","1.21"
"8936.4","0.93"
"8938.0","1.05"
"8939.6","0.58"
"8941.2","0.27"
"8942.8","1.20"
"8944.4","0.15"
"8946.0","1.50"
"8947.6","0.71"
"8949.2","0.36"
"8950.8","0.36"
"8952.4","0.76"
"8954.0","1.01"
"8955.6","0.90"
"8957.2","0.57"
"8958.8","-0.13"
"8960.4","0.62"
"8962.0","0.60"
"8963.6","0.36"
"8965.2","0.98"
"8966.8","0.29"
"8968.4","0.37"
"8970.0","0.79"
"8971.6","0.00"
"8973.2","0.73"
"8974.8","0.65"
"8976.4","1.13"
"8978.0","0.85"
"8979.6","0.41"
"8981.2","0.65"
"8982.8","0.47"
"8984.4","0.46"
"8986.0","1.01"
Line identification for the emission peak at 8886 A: H-alpha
